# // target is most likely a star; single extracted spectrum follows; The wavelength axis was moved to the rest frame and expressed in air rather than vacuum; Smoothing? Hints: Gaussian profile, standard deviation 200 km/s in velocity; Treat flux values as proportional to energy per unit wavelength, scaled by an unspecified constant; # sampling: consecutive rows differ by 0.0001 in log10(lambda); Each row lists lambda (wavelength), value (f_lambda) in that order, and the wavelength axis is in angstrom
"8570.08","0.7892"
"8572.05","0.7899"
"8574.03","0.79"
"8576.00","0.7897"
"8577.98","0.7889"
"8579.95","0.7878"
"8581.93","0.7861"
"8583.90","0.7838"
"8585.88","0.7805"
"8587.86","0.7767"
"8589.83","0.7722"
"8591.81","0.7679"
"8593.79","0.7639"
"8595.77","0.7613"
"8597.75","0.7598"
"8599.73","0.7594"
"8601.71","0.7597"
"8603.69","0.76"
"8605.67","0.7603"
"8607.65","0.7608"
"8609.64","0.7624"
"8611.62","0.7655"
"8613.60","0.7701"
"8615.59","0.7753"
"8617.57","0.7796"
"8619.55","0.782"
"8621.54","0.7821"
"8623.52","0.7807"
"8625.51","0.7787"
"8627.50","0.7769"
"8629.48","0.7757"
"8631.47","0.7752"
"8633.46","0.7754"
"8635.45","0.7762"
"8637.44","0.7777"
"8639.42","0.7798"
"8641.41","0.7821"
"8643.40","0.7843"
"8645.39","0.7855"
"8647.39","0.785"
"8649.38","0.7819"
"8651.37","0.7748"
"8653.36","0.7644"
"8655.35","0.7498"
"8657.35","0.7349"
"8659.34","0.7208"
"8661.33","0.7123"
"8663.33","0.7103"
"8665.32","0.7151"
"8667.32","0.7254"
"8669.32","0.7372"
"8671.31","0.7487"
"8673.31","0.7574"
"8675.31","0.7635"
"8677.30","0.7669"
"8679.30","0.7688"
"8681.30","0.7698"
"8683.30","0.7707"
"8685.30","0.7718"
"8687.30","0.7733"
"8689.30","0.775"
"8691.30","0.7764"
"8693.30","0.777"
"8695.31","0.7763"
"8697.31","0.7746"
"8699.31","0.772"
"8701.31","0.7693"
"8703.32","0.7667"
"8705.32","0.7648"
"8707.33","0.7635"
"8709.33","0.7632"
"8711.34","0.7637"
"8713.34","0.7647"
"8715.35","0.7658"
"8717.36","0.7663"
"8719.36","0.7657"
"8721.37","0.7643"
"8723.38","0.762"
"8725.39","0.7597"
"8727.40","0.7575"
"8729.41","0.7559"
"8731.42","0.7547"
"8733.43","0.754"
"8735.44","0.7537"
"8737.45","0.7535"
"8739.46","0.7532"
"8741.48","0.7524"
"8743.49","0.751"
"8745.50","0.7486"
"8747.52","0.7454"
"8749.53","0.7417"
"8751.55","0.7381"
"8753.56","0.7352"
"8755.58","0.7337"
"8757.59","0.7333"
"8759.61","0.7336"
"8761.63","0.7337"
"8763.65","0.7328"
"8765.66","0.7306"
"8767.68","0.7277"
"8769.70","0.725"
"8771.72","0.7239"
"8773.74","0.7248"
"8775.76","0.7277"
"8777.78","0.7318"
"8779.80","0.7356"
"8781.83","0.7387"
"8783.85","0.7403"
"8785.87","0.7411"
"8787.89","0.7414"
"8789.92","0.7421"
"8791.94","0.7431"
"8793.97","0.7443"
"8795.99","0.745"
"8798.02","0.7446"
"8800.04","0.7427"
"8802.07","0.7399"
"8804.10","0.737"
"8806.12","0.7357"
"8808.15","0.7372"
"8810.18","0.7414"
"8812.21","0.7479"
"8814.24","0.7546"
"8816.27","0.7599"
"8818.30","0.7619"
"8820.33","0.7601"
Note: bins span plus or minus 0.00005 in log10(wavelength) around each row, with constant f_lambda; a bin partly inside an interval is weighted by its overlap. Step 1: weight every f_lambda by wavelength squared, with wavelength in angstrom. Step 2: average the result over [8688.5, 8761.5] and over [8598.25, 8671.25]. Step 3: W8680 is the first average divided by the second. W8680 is 1.01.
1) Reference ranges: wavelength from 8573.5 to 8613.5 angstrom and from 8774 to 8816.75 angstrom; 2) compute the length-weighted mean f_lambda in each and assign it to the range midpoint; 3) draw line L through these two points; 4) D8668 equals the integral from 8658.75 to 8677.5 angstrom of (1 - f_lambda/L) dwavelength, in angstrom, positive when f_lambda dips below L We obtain 0.6 angstrom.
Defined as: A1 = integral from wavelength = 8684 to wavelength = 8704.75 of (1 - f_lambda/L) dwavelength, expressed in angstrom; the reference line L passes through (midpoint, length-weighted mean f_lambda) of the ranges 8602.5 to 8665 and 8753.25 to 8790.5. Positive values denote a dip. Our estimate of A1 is -0.6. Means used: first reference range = 0.767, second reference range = 0.733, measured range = 0.773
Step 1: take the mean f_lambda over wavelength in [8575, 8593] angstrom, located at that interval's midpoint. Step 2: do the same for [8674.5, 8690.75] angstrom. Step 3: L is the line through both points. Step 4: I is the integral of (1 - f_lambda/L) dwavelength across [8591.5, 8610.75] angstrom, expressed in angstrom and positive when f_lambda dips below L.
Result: 0.5 angstrom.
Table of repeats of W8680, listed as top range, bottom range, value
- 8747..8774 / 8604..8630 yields 0.98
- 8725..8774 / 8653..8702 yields 1.00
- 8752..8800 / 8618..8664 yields 0.99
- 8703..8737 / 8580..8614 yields 1.02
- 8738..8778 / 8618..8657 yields 0.98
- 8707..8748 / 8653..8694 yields 1.02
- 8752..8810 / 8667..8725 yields 0.98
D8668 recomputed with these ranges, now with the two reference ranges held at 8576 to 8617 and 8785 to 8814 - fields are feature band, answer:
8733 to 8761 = 0.2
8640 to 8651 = -0.3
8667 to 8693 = -0.2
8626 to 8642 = -0.2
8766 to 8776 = 0.3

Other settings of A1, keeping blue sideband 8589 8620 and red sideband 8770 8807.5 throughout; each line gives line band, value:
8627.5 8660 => -0.5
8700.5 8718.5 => -0.4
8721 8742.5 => -0.3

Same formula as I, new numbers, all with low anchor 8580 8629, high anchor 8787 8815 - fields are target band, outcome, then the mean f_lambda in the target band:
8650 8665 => 0.50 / 0.739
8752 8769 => 0.36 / 0.733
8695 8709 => -0.22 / 0.769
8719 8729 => -0.10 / 0.761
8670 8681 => 0.00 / 0.761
